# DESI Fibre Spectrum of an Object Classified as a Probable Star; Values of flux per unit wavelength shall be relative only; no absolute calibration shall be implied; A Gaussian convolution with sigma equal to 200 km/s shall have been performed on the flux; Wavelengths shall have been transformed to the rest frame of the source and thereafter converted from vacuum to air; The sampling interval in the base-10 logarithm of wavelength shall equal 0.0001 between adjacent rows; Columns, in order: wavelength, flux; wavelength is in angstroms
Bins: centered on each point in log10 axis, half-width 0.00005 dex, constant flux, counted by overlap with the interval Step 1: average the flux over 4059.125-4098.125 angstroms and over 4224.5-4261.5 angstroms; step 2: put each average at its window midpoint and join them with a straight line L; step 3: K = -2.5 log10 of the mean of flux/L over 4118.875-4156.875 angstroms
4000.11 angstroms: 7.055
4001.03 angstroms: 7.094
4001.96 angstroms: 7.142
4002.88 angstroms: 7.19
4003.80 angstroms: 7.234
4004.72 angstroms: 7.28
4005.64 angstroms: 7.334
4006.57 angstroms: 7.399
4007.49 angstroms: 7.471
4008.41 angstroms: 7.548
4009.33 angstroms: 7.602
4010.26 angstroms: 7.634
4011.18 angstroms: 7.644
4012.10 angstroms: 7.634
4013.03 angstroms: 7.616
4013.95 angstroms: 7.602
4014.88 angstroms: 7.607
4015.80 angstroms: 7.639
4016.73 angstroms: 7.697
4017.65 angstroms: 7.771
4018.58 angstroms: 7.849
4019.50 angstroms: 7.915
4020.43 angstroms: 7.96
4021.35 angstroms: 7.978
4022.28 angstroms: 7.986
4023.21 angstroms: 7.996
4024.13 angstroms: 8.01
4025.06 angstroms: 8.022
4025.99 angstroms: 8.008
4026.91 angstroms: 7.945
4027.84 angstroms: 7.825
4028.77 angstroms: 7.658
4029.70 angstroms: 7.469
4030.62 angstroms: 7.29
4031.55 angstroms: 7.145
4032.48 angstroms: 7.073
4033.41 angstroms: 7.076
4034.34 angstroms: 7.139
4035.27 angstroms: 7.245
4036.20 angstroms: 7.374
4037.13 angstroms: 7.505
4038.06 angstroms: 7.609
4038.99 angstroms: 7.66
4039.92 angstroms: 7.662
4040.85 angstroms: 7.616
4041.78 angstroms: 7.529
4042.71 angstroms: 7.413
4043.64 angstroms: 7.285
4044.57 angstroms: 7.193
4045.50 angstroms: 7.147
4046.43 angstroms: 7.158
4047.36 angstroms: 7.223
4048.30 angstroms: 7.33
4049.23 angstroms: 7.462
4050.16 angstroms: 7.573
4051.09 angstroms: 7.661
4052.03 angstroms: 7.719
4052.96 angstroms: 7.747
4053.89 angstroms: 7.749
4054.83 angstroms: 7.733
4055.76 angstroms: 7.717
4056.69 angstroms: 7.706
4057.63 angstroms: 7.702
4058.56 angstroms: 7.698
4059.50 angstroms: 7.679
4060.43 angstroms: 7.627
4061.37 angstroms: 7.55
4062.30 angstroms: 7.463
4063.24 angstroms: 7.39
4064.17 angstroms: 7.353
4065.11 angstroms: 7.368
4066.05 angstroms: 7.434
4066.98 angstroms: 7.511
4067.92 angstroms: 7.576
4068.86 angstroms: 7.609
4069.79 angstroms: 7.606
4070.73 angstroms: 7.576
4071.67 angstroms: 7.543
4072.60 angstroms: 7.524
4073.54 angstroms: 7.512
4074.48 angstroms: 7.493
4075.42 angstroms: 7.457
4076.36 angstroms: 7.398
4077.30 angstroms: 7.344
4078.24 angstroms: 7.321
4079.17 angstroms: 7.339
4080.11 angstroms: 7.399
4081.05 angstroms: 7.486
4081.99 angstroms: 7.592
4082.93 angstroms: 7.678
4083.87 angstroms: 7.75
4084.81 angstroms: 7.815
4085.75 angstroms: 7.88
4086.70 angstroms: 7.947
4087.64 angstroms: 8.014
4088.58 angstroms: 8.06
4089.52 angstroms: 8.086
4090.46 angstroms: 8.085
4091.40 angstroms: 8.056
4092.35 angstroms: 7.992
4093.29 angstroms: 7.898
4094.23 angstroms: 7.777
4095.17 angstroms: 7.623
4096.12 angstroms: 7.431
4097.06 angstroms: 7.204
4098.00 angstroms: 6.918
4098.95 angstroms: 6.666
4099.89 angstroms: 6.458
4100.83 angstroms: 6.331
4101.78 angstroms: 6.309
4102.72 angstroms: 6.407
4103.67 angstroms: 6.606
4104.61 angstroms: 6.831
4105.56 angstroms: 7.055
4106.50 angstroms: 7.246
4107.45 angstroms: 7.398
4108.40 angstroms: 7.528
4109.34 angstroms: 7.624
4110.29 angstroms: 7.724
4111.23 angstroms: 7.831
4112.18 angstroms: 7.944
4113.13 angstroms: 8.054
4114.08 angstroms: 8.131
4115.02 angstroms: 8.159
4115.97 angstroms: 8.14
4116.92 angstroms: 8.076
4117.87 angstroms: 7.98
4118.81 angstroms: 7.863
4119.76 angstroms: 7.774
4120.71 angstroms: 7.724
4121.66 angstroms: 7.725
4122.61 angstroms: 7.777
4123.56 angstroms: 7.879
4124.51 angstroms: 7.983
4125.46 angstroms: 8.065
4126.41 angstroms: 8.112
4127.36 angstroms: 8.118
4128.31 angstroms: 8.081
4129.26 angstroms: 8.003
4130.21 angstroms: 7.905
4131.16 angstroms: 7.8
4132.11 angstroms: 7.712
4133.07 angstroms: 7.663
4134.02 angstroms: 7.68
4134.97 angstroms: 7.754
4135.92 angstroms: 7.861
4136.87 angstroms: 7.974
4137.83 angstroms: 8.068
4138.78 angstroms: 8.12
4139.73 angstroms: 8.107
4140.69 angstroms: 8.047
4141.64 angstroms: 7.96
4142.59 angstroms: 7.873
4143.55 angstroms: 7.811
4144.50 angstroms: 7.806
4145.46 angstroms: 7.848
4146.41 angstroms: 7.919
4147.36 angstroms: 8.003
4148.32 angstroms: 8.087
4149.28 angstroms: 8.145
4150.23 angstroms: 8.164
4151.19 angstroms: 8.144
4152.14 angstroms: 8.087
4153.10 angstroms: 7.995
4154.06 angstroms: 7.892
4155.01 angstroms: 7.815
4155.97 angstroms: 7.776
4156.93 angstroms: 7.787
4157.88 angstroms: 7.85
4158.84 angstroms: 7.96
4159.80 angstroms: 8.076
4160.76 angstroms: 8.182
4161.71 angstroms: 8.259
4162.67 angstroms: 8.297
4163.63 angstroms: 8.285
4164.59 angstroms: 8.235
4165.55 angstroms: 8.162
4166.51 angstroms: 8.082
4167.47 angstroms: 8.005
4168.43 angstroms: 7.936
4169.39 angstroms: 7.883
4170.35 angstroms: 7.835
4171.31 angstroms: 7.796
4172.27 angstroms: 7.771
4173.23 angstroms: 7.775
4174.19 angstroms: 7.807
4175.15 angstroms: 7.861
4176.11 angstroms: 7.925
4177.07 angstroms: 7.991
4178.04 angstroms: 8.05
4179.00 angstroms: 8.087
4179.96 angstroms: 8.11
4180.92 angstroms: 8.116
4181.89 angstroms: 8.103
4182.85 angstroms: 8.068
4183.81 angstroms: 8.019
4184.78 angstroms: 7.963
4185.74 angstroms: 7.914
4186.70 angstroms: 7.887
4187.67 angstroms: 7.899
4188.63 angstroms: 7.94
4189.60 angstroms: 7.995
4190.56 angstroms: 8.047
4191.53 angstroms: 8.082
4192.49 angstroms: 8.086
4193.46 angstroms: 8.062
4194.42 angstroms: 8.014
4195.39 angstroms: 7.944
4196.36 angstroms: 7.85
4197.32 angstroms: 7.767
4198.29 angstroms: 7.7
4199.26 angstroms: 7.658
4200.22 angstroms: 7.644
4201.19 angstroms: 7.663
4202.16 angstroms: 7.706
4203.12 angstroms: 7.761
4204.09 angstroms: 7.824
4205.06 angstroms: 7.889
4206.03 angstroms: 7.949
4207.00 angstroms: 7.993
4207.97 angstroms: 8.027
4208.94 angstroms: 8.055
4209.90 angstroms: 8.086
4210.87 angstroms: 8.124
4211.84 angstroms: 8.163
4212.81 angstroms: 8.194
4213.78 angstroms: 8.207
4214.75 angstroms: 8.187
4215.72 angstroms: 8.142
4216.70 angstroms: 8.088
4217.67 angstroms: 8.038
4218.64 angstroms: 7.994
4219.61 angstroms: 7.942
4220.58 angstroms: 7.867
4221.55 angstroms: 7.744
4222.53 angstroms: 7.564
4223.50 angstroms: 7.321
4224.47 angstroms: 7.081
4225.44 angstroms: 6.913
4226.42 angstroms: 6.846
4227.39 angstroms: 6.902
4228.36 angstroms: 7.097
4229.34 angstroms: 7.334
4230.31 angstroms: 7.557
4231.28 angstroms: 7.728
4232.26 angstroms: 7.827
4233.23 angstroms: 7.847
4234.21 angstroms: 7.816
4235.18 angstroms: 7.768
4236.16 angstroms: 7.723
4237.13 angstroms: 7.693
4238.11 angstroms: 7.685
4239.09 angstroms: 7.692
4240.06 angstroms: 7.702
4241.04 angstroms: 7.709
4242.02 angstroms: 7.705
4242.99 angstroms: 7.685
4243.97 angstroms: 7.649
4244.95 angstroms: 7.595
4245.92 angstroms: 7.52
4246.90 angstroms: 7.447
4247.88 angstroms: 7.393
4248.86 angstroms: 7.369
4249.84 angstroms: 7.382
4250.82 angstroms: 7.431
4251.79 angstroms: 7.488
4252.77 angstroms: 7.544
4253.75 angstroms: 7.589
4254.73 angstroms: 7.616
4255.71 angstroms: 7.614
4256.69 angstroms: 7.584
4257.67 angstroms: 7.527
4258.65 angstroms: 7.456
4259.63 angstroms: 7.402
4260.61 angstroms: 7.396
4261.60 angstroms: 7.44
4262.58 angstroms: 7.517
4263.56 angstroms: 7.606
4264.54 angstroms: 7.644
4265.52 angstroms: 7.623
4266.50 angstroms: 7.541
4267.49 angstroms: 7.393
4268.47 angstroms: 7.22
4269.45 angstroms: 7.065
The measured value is -0.05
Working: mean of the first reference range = 7.61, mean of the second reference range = 7.51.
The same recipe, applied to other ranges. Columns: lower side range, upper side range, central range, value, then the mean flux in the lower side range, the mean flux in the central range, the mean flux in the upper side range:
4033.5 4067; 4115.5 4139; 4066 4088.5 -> 0.01 mag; 7.49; 7.59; 7.91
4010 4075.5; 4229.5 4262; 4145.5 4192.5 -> -0.06 mag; 7.58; 8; 7.59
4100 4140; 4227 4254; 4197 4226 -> -0.03 mag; 7.68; 7.84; 7.57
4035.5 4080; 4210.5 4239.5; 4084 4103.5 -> 0.02 mag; 7.51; 7.44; 7.7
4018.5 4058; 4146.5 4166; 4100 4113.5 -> 0.10 mag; 7.58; 7.18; 8.06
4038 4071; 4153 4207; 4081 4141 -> 0.01 mag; 7.53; 7.68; 7.95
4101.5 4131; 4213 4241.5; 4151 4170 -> -0.05 mag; 7.69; 8.03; 7.66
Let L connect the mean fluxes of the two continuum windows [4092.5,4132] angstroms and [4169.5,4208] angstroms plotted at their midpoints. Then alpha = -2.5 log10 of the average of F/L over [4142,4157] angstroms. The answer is -0.03 mag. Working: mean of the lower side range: 7.57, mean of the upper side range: 7.91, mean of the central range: 7.95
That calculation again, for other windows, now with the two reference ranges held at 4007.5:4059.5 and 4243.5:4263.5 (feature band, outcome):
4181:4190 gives -0.06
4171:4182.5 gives -0.06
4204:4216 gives -0.08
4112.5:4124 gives -0.05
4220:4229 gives 0.04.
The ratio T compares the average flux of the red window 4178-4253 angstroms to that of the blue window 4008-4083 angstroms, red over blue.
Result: 1.03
